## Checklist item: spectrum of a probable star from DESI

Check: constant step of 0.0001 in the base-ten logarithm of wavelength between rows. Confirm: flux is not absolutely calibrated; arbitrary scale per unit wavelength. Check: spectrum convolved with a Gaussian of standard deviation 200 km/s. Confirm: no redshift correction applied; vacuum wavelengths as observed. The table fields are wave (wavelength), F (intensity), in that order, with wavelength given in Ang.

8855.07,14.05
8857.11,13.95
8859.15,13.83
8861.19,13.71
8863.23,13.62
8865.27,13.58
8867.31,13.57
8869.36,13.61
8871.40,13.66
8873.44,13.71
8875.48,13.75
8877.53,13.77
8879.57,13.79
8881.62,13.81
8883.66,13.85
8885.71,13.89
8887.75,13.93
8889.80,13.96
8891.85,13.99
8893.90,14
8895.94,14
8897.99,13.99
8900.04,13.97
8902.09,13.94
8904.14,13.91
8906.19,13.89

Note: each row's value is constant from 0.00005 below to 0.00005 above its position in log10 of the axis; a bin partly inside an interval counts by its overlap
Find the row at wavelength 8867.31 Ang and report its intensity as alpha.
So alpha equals 13.57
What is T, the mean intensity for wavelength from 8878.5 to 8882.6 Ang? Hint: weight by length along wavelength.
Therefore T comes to 13.8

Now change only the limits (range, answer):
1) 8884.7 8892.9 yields 13.9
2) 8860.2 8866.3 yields 13.6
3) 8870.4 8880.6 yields 13.7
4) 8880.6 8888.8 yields 13.9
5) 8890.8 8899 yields 14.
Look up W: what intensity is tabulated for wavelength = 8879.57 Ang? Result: 13.79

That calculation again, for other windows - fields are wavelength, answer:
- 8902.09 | 13.94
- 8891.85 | 13.99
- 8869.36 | 13.61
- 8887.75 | 13.93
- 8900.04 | 13.97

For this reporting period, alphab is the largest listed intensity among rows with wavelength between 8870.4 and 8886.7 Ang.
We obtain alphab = 13.89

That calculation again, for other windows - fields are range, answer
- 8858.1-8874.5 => 13.83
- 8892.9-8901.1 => 14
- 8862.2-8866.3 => 13.62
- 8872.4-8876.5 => 13.75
